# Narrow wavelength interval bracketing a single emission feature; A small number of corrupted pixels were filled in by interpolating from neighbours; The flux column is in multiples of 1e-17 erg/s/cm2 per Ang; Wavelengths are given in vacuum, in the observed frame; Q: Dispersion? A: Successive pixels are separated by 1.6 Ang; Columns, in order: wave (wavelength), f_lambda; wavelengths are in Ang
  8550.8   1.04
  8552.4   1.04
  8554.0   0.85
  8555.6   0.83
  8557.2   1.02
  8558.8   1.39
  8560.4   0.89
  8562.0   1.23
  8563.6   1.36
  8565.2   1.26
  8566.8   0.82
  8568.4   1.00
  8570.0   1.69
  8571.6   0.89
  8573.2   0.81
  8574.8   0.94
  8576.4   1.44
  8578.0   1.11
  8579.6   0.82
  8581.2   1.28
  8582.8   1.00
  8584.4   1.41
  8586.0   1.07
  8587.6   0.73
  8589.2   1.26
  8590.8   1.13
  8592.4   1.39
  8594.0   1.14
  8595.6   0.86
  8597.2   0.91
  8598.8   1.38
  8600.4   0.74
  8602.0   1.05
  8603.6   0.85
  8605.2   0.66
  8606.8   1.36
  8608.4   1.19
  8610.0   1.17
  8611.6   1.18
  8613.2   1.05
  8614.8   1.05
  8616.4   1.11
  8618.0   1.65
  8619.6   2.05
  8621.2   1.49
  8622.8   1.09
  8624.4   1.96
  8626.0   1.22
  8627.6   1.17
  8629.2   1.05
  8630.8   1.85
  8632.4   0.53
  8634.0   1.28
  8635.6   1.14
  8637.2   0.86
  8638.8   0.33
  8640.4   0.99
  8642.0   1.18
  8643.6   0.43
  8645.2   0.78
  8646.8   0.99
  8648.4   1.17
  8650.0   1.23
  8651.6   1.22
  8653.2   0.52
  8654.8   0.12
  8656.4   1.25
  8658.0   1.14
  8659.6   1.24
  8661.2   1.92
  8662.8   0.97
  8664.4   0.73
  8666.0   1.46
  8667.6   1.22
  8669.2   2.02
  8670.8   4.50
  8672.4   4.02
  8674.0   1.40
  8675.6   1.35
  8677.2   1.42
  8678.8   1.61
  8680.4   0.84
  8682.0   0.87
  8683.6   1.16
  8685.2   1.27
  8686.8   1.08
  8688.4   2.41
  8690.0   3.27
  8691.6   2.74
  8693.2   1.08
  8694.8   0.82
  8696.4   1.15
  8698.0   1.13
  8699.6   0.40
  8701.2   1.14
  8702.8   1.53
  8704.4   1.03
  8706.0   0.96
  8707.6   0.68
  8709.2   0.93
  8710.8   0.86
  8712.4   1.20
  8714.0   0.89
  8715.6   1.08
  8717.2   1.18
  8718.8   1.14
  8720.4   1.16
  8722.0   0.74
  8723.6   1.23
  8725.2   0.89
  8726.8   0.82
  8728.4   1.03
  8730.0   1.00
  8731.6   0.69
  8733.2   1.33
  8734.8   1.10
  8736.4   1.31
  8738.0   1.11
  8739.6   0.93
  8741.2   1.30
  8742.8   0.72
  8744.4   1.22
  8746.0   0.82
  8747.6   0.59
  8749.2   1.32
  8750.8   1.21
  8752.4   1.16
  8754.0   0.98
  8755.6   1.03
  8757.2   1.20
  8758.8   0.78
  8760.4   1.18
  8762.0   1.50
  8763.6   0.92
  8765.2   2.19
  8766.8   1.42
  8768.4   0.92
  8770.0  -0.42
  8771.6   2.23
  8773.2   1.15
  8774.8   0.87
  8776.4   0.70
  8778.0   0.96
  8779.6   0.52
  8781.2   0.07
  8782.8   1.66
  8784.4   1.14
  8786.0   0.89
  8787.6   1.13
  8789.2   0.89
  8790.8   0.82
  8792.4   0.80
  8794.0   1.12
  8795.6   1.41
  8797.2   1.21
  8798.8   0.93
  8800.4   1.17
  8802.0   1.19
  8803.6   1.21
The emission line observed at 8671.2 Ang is [S II]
